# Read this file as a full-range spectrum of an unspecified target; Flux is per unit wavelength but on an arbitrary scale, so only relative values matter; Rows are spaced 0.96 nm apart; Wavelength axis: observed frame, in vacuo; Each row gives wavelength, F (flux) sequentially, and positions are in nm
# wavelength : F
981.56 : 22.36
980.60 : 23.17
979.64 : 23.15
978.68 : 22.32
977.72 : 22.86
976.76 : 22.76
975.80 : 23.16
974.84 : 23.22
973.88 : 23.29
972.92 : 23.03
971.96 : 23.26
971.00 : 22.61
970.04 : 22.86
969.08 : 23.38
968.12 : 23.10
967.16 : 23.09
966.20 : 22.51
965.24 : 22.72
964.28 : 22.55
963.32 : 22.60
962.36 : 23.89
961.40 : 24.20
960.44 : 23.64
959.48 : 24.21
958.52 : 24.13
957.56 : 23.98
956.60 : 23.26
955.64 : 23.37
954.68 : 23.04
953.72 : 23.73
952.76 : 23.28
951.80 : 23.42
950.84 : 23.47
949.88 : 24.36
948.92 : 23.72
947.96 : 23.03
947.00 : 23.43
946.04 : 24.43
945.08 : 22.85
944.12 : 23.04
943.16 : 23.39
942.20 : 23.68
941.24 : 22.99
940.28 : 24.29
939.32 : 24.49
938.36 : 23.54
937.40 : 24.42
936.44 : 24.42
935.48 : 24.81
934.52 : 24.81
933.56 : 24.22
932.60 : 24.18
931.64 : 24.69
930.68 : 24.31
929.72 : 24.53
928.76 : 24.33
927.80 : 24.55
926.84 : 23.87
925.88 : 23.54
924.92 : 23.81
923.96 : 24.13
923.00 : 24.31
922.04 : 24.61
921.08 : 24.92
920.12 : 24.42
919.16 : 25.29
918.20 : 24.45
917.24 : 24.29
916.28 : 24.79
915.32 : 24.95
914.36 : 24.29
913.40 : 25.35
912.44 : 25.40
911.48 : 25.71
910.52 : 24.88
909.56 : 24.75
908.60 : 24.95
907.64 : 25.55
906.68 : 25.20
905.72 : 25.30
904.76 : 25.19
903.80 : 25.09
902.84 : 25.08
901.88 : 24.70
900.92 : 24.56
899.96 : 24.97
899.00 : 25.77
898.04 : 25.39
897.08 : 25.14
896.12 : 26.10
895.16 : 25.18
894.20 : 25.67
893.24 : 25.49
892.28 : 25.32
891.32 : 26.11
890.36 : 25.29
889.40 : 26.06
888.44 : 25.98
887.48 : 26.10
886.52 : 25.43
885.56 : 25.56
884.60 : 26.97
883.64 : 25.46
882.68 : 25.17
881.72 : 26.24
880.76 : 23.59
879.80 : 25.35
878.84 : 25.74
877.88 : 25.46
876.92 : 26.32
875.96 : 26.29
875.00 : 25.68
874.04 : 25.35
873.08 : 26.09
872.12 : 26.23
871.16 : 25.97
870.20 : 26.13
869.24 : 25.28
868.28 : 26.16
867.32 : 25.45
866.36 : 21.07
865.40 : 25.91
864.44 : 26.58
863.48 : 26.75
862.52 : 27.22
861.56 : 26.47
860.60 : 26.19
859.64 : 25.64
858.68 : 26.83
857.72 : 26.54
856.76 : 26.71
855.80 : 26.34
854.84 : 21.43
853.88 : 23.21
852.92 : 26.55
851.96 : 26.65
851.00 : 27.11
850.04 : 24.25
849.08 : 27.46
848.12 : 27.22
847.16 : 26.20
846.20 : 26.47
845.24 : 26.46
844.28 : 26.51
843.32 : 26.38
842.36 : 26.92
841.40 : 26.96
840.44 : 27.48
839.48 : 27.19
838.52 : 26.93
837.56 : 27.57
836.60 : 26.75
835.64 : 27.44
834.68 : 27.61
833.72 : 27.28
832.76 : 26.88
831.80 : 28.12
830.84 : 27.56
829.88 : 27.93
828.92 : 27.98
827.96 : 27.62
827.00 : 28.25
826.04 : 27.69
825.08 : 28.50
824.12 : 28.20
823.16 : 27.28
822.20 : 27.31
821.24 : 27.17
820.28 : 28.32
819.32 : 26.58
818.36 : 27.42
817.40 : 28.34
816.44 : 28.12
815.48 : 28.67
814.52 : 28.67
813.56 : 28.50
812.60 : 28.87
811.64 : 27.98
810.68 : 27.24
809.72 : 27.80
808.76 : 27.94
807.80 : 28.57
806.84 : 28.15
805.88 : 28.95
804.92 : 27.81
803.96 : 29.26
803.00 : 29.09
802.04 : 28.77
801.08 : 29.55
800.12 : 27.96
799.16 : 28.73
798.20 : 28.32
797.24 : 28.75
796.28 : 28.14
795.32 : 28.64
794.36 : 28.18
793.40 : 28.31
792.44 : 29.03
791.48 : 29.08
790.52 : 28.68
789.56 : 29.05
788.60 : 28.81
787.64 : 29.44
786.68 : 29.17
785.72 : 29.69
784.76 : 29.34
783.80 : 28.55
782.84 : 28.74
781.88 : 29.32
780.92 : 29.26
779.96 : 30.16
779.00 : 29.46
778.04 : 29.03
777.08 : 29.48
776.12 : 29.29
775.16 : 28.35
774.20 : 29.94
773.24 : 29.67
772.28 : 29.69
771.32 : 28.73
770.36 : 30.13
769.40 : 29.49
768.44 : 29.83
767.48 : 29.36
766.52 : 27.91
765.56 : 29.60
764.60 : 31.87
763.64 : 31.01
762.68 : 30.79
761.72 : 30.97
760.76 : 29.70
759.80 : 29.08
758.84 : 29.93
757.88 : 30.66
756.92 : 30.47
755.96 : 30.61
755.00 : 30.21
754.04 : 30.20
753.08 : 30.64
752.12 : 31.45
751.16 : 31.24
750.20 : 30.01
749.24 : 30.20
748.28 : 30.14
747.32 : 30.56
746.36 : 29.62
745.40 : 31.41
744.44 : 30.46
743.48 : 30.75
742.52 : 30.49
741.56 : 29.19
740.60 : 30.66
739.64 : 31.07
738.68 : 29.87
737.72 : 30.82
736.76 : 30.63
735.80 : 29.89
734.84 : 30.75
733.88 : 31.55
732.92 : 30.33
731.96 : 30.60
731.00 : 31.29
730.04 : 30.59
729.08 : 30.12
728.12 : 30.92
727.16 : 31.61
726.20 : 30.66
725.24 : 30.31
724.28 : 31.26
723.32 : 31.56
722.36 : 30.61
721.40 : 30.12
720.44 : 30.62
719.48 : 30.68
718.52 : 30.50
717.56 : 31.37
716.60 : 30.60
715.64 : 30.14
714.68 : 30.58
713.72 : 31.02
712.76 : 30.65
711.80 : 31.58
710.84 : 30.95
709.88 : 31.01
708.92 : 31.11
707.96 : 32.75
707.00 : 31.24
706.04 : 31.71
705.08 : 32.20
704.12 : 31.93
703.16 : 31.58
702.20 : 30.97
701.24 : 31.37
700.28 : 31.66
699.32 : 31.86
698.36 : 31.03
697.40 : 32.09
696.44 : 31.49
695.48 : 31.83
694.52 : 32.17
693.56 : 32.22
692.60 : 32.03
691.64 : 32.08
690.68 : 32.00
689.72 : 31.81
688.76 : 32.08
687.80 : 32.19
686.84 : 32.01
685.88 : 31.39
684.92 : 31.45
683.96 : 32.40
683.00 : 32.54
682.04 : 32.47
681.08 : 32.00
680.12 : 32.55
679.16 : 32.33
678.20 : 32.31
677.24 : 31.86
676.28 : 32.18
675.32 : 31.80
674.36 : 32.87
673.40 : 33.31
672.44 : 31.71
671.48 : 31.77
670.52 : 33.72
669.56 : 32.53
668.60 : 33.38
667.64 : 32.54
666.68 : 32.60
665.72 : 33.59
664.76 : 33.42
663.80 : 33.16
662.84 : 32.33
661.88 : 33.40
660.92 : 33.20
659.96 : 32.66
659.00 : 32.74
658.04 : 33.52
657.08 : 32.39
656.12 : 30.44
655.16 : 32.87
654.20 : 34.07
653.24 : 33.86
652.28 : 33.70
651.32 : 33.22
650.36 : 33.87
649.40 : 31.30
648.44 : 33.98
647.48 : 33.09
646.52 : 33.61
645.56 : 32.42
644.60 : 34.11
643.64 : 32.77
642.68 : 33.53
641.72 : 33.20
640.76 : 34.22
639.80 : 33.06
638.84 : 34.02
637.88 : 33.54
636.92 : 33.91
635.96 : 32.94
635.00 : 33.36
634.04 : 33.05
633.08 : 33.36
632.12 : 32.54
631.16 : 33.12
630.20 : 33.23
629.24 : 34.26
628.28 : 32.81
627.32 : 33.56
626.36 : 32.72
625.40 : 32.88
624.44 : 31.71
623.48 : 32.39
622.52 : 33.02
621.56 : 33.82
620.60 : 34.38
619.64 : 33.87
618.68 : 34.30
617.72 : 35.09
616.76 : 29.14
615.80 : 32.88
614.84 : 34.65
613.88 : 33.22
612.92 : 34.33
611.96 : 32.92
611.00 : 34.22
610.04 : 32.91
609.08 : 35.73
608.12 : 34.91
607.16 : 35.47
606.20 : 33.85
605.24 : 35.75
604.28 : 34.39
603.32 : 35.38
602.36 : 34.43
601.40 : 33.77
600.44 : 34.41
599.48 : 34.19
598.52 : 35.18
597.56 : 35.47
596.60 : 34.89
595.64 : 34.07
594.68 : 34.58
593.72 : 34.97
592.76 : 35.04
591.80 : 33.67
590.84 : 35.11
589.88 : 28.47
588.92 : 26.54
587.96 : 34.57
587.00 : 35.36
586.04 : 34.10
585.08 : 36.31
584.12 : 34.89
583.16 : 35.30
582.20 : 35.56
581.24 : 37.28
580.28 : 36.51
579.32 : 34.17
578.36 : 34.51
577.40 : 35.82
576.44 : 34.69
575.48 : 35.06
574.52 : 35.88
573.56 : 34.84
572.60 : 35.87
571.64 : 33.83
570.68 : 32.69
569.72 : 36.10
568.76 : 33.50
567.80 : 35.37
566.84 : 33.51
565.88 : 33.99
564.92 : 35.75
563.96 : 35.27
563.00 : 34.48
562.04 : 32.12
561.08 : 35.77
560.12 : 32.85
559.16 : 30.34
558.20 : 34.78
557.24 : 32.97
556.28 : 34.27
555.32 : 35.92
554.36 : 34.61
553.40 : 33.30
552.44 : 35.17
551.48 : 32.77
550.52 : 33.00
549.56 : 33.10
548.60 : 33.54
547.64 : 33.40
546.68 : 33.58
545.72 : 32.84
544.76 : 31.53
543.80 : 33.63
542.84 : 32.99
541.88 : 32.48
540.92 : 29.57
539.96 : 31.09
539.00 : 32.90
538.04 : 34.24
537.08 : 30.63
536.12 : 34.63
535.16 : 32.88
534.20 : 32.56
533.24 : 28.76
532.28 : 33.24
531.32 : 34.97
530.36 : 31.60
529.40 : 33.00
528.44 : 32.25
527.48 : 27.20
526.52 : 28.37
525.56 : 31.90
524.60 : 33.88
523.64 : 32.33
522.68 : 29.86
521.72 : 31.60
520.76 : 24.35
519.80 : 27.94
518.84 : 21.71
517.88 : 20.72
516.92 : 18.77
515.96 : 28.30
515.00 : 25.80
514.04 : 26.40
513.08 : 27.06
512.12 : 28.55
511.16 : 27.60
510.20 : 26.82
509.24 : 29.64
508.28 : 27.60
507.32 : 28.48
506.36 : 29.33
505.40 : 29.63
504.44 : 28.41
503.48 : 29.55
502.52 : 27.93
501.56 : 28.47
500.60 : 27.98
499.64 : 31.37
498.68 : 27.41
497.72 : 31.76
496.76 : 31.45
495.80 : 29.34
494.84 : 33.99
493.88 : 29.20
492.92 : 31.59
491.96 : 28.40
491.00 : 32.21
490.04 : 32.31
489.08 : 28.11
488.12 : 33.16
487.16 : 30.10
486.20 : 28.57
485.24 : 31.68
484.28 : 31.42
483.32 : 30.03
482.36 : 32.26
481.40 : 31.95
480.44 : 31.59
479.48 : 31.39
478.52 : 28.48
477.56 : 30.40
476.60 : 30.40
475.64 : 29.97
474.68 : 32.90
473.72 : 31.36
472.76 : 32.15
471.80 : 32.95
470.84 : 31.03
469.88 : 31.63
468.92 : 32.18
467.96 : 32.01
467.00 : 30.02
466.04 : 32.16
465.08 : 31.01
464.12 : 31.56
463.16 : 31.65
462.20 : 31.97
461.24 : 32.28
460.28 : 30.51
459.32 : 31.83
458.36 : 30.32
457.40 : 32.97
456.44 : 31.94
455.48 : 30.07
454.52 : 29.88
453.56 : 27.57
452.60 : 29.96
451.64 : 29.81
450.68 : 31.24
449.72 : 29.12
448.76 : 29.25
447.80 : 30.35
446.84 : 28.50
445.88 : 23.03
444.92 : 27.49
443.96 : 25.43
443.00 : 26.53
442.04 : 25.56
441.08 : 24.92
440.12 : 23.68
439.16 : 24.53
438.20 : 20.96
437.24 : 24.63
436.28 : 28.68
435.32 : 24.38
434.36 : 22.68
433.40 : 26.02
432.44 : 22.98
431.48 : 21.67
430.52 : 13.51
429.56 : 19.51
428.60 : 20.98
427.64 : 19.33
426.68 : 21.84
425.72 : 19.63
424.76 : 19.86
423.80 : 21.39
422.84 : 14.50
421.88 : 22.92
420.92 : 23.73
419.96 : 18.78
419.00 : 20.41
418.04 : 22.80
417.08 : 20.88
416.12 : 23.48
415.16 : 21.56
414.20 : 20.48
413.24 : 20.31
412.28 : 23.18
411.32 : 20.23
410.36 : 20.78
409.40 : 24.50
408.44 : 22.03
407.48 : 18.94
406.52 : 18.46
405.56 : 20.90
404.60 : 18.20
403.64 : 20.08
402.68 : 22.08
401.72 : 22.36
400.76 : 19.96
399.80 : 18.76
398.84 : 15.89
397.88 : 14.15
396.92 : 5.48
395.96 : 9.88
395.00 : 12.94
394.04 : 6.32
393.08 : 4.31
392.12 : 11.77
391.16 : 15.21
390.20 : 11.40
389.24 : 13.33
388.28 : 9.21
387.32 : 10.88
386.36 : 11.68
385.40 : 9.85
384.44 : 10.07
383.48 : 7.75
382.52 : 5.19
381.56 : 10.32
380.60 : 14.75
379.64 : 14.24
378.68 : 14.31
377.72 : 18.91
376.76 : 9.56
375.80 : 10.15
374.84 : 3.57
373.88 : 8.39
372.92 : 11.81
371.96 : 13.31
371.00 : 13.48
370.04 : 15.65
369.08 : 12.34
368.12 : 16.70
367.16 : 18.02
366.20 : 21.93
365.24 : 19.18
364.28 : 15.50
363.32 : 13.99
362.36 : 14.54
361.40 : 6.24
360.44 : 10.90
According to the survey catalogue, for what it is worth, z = 0.00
